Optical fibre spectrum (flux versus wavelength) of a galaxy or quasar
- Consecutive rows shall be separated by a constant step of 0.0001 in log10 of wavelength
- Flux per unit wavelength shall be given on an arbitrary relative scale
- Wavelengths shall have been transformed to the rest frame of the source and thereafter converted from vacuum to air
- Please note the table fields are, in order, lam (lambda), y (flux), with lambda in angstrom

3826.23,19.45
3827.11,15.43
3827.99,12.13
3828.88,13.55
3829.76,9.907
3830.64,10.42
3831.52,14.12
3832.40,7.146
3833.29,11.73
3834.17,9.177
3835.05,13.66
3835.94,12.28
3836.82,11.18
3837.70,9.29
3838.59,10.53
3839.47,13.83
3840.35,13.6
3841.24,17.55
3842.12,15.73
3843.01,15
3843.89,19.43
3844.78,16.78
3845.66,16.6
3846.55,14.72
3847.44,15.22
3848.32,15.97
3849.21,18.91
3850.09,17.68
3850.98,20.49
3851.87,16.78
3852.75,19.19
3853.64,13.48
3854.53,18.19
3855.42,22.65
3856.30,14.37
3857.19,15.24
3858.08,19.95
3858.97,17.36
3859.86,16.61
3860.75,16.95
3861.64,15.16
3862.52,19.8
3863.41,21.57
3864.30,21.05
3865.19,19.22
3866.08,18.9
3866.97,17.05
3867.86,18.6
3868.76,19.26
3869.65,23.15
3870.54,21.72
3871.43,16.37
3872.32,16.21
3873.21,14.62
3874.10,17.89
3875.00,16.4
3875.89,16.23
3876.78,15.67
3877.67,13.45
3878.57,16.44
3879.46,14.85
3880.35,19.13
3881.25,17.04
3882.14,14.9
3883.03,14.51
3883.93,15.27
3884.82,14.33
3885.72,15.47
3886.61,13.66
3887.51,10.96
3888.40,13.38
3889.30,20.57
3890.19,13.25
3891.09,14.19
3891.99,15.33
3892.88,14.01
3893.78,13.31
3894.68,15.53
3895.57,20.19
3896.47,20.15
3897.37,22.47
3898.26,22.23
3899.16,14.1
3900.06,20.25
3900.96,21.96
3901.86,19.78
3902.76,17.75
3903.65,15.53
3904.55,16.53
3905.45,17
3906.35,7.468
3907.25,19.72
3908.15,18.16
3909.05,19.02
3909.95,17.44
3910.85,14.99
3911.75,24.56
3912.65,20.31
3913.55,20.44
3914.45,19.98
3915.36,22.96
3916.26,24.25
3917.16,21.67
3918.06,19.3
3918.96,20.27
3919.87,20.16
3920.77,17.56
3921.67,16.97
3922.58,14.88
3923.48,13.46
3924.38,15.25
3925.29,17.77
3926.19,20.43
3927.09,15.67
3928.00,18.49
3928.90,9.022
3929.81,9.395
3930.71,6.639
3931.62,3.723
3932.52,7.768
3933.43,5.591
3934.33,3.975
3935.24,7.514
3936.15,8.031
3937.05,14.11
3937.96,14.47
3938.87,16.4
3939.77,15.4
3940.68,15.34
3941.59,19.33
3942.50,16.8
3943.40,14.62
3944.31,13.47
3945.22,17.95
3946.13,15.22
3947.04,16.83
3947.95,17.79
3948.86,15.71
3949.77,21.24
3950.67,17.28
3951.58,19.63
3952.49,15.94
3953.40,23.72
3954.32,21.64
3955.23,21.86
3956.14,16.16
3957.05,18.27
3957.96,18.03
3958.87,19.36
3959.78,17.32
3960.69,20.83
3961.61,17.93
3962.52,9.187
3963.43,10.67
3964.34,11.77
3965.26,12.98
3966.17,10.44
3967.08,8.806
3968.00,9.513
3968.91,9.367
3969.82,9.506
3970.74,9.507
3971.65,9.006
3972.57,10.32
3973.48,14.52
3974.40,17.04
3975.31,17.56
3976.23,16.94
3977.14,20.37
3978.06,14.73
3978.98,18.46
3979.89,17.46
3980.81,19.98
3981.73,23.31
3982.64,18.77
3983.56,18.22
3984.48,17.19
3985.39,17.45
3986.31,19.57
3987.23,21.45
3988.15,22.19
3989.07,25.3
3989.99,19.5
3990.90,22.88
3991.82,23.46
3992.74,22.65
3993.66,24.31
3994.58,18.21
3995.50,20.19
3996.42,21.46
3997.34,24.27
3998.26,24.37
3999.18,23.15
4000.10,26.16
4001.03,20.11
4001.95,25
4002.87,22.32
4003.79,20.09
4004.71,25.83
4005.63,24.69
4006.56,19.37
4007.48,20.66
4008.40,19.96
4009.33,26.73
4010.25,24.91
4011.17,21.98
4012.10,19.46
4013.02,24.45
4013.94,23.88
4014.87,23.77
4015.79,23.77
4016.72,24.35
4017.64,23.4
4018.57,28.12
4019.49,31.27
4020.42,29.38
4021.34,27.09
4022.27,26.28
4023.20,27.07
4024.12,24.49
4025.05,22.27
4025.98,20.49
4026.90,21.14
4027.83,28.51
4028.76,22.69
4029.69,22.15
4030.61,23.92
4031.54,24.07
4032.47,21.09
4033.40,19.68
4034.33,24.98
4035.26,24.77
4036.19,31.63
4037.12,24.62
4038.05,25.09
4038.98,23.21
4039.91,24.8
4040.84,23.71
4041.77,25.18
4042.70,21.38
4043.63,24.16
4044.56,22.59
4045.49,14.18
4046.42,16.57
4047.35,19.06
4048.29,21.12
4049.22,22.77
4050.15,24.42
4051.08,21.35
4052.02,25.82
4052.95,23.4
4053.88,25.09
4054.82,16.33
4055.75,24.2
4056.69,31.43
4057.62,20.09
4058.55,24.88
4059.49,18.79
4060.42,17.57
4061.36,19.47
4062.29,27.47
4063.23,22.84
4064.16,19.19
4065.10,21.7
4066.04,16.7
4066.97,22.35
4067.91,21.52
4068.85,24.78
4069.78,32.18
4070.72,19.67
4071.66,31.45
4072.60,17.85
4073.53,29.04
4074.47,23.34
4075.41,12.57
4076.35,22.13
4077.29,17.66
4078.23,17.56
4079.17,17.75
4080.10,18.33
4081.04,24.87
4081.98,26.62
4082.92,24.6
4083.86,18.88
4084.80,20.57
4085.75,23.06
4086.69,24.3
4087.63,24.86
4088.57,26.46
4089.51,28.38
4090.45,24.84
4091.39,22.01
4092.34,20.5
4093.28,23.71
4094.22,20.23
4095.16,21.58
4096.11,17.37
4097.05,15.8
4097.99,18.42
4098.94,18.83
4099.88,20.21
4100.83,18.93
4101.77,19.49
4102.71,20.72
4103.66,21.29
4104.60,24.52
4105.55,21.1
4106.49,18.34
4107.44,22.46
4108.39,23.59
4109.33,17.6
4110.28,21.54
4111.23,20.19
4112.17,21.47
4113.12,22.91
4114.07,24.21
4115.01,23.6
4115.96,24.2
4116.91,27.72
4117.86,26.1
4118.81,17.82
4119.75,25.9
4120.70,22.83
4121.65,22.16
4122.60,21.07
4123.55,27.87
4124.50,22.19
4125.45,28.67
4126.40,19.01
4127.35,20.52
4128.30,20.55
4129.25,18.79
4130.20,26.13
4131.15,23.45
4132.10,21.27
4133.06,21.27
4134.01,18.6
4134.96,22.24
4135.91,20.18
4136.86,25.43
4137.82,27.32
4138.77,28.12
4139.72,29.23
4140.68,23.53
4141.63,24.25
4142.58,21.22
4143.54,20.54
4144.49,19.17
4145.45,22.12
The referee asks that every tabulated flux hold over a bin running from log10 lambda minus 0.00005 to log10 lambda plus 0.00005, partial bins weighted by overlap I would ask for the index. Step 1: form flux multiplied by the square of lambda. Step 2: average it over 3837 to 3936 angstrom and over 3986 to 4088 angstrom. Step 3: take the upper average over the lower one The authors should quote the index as 1.5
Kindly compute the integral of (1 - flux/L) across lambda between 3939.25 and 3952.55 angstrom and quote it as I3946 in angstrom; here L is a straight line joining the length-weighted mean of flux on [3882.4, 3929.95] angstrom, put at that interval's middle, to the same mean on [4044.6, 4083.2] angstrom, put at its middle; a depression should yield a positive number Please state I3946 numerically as 1.1 angstrom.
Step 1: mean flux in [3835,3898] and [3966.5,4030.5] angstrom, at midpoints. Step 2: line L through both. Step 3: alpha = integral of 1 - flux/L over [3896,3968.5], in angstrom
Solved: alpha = 9.5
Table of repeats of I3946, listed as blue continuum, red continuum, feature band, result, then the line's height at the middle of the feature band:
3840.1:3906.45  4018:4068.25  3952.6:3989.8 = 7.5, 20.6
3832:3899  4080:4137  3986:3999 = -1.9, 19.3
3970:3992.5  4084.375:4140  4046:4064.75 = -1.5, 20.5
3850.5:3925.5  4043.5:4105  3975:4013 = -2.5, 20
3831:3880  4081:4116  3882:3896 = 1.7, 17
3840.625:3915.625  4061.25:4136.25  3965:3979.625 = 4.7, 19.3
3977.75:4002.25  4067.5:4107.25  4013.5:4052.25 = -4.3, 21.4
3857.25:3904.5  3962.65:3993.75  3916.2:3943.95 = 4.4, 16.8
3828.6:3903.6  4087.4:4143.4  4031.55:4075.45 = -4.1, 20.9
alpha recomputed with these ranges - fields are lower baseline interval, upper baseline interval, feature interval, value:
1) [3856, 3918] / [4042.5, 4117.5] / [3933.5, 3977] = 9.65 angstrom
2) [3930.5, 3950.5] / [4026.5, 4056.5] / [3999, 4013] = -2.28 angstrom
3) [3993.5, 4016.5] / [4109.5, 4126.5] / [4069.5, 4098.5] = 1.32 angstrom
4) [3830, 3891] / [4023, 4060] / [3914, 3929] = 0.00 angstrom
